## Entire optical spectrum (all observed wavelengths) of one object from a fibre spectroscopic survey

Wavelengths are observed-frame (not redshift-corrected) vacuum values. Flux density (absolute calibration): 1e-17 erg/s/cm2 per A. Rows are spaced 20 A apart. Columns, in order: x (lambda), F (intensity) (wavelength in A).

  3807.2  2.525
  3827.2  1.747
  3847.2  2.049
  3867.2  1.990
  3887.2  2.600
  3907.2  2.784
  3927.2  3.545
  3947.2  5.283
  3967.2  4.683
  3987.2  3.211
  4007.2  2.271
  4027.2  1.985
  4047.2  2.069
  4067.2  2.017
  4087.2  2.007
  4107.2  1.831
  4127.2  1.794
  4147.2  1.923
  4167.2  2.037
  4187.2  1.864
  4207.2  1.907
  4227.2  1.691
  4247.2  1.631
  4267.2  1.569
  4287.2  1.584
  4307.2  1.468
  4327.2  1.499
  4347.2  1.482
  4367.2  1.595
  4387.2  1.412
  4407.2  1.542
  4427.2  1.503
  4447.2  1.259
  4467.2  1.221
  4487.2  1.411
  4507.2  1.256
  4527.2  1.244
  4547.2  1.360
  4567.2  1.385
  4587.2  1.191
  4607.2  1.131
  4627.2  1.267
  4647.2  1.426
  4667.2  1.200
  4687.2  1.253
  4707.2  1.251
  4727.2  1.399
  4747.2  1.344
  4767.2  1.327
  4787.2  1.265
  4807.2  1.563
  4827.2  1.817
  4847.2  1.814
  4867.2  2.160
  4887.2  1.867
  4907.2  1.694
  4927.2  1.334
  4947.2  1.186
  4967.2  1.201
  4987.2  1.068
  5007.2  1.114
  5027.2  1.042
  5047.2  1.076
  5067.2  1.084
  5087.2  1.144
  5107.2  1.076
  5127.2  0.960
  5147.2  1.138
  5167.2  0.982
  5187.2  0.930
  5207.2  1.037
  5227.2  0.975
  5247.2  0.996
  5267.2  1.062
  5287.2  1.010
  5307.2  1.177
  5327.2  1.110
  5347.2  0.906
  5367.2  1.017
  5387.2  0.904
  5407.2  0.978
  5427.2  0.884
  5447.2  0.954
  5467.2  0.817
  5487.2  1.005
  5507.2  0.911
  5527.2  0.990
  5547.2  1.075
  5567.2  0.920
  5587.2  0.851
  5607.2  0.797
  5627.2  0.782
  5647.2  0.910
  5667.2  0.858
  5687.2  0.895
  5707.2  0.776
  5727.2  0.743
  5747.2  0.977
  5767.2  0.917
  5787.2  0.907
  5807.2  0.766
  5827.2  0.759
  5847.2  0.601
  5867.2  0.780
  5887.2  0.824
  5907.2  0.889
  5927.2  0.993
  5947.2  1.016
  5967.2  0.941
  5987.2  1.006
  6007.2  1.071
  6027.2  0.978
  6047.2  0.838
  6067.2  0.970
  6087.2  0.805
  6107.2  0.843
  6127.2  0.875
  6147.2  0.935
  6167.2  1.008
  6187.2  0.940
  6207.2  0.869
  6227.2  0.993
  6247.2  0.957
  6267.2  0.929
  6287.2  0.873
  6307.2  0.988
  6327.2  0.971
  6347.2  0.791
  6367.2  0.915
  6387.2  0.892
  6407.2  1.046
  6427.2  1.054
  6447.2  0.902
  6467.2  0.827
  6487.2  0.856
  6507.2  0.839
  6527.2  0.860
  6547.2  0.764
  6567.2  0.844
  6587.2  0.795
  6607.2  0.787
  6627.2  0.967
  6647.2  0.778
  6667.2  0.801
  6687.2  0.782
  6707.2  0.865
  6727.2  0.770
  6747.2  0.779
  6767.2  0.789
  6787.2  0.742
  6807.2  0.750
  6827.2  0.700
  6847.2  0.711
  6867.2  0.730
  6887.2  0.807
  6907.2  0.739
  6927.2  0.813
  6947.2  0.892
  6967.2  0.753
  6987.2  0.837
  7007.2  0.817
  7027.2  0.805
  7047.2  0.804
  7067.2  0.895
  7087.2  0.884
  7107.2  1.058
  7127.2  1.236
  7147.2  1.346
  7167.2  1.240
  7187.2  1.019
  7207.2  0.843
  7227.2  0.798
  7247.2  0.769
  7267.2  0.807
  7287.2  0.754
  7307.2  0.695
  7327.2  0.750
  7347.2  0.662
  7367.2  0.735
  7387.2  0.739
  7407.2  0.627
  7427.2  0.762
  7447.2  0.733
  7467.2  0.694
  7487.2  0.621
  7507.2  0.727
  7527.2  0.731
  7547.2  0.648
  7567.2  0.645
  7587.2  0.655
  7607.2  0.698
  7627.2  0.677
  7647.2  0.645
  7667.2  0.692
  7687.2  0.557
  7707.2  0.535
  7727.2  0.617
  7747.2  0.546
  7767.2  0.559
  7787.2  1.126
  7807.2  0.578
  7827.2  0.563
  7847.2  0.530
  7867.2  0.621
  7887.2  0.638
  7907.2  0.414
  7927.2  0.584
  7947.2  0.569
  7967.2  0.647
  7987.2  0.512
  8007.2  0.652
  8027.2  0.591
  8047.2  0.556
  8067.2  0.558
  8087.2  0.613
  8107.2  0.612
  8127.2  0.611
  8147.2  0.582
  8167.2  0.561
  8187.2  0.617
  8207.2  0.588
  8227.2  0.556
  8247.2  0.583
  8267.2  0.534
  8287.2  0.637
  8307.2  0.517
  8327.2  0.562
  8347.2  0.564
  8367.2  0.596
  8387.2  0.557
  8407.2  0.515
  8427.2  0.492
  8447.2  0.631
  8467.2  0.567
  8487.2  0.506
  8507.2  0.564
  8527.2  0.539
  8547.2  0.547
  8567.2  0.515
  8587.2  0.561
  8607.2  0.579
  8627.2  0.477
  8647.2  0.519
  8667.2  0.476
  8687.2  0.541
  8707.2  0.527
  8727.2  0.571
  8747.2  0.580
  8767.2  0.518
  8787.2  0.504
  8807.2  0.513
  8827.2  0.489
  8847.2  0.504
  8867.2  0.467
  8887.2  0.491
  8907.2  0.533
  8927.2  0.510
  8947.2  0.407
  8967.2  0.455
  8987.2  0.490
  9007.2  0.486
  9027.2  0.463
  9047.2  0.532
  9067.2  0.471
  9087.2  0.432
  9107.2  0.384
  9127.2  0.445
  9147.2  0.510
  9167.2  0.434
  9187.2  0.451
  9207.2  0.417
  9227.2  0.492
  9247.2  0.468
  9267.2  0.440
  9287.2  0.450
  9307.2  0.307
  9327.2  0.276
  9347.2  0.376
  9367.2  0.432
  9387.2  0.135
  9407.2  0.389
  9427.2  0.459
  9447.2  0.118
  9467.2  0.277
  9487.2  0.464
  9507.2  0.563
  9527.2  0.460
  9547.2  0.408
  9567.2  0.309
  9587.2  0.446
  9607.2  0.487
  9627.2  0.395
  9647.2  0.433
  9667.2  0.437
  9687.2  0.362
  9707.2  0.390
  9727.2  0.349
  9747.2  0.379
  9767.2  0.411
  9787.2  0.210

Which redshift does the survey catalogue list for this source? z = 1.56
